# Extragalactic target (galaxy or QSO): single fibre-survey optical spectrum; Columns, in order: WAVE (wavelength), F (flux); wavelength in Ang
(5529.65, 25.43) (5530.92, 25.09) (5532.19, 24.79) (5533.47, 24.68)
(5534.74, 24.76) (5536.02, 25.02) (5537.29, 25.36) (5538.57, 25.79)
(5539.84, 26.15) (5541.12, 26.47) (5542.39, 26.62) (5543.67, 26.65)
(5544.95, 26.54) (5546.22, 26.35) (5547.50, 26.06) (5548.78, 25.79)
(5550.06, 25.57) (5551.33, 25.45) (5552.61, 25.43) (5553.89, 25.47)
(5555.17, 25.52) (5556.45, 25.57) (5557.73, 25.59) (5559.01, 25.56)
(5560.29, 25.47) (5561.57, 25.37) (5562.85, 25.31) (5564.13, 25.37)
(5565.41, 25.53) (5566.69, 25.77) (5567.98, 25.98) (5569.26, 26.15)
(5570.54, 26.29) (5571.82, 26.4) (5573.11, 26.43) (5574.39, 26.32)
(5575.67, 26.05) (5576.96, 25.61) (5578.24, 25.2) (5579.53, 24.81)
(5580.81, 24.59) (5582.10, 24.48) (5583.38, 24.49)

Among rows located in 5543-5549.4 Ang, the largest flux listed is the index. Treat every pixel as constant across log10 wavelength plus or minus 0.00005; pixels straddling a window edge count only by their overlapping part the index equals 26.65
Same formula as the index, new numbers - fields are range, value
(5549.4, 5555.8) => 25.57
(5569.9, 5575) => 26.43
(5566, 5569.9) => 26.15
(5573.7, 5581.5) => 26.32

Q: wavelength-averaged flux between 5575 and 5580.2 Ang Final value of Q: 25.4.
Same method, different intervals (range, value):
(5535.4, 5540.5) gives 25.6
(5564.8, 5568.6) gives 25.7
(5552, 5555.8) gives 25.5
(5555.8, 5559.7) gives 25.6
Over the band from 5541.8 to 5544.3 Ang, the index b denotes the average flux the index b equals 26.6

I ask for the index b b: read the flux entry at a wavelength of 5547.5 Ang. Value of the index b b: 26.06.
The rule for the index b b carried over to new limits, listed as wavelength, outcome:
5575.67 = 26.05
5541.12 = 26.47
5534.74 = 24.76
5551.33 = 25.45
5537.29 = 25.36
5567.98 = 25.98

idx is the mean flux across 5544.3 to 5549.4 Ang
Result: 26.2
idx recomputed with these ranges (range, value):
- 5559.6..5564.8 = 25.4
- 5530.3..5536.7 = 24.9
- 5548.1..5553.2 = 25.6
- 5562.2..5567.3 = 25.5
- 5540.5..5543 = 26.6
